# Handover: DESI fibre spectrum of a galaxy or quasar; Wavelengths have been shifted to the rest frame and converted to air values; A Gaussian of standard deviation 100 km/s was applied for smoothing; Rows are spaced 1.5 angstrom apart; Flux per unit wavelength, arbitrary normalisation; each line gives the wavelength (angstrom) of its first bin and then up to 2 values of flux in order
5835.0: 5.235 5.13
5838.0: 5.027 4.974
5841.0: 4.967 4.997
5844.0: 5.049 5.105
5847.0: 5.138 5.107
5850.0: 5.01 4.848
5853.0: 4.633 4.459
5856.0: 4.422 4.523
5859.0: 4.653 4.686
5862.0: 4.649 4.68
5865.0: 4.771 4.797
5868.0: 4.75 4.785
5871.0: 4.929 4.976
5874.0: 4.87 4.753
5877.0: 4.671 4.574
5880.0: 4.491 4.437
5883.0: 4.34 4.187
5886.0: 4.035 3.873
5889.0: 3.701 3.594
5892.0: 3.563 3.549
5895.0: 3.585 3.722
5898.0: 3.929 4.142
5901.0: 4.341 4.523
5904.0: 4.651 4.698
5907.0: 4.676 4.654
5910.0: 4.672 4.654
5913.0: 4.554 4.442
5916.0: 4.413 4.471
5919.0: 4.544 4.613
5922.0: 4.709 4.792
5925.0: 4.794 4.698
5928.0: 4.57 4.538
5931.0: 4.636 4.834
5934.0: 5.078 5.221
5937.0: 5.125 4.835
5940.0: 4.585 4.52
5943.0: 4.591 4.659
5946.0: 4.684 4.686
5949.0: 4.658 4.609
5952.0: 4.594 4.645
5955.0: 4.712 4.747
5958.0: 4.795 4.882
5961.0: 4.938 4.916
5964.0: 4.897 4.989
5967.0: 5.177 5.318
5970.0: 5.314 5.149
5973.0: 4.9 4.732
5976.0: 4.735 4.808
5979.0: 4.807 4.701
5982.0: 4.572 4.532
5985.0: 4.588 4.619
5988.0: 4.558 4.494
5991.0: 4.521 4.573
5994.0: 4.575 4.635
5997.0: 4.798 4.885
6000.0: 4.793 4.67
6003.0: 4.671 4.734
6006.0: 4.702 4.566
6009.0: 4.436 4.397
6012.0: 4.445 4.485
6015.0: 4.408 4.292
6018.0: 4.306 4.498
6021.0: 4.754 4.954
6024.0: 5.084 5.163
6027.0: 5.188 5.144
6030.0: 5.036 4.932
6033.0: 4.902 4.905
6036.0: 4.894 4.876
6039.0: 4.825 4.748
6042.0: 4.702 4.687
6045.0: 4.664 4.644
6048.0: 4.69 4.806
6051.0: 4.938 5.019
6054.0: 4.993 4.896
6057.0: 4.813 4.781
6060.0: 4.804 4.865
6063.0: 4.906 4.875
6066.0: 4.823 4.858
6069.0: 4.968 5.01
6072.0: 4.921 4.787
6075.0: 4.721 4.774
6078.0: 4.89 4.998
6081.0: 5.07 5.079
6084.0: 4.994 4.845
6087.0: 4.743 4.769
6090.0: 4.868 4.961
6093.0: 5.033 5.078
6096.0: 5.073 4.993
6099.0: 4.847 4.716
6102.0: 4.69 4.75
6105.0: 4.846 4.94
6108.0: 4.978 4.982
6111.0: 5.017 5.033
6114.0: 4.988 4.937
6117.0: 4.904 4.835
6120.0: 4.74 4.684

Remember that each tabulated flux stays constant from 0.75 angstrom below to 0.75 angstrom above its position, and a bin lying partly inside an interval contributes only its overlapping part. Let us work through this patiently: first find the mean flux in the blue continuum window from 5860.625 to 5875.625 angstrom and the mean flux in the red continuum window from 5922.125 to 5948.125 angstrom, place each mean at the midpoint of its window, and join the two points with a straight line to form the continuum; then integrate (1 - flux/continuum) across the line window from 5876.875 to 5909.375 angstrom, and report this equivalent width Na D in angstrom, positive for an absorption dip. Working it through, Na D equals 4.1 angstrom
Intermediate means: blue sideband 4.79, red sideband 4.75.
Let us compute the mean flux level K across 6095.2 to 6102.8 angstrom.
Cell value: 4.86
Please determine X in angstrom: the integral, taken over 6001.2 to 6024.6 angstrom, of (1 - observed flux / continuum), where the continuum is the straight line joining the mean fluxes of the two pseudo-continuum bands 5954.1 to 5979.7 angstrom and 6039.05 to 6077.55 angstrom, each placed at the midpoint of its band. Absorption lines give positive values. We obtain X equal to 1.4 angstrom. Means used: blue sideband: 4.93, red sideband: 4.83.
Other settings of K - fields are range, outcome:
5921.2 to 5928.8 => 4.71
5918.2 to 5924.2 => 4.66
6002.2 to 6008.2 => 4.67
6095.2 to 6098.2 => 5.03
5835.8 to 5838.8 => 5.08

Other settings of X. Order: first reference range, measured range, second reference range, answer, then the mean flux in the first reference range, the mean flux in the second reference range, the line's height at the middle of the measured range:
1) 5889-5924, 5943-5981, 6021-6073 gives -2.51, 4.31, 4.89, 4.54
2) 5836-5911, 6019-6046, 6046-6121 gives -0.46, 4.54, 4.89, 4.81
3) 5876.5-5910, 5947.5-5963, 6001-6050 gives -1.05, 4.19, 4.73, 4.44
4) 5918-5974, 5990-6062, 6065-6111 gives 1.63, 4.81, 4.9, 4.86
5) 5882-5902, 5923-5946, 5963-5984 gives -1.75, 3.9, 4.91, 4.43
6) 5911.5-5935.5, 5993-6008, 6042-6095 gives 0.22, 4.66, 4.87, 4.77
